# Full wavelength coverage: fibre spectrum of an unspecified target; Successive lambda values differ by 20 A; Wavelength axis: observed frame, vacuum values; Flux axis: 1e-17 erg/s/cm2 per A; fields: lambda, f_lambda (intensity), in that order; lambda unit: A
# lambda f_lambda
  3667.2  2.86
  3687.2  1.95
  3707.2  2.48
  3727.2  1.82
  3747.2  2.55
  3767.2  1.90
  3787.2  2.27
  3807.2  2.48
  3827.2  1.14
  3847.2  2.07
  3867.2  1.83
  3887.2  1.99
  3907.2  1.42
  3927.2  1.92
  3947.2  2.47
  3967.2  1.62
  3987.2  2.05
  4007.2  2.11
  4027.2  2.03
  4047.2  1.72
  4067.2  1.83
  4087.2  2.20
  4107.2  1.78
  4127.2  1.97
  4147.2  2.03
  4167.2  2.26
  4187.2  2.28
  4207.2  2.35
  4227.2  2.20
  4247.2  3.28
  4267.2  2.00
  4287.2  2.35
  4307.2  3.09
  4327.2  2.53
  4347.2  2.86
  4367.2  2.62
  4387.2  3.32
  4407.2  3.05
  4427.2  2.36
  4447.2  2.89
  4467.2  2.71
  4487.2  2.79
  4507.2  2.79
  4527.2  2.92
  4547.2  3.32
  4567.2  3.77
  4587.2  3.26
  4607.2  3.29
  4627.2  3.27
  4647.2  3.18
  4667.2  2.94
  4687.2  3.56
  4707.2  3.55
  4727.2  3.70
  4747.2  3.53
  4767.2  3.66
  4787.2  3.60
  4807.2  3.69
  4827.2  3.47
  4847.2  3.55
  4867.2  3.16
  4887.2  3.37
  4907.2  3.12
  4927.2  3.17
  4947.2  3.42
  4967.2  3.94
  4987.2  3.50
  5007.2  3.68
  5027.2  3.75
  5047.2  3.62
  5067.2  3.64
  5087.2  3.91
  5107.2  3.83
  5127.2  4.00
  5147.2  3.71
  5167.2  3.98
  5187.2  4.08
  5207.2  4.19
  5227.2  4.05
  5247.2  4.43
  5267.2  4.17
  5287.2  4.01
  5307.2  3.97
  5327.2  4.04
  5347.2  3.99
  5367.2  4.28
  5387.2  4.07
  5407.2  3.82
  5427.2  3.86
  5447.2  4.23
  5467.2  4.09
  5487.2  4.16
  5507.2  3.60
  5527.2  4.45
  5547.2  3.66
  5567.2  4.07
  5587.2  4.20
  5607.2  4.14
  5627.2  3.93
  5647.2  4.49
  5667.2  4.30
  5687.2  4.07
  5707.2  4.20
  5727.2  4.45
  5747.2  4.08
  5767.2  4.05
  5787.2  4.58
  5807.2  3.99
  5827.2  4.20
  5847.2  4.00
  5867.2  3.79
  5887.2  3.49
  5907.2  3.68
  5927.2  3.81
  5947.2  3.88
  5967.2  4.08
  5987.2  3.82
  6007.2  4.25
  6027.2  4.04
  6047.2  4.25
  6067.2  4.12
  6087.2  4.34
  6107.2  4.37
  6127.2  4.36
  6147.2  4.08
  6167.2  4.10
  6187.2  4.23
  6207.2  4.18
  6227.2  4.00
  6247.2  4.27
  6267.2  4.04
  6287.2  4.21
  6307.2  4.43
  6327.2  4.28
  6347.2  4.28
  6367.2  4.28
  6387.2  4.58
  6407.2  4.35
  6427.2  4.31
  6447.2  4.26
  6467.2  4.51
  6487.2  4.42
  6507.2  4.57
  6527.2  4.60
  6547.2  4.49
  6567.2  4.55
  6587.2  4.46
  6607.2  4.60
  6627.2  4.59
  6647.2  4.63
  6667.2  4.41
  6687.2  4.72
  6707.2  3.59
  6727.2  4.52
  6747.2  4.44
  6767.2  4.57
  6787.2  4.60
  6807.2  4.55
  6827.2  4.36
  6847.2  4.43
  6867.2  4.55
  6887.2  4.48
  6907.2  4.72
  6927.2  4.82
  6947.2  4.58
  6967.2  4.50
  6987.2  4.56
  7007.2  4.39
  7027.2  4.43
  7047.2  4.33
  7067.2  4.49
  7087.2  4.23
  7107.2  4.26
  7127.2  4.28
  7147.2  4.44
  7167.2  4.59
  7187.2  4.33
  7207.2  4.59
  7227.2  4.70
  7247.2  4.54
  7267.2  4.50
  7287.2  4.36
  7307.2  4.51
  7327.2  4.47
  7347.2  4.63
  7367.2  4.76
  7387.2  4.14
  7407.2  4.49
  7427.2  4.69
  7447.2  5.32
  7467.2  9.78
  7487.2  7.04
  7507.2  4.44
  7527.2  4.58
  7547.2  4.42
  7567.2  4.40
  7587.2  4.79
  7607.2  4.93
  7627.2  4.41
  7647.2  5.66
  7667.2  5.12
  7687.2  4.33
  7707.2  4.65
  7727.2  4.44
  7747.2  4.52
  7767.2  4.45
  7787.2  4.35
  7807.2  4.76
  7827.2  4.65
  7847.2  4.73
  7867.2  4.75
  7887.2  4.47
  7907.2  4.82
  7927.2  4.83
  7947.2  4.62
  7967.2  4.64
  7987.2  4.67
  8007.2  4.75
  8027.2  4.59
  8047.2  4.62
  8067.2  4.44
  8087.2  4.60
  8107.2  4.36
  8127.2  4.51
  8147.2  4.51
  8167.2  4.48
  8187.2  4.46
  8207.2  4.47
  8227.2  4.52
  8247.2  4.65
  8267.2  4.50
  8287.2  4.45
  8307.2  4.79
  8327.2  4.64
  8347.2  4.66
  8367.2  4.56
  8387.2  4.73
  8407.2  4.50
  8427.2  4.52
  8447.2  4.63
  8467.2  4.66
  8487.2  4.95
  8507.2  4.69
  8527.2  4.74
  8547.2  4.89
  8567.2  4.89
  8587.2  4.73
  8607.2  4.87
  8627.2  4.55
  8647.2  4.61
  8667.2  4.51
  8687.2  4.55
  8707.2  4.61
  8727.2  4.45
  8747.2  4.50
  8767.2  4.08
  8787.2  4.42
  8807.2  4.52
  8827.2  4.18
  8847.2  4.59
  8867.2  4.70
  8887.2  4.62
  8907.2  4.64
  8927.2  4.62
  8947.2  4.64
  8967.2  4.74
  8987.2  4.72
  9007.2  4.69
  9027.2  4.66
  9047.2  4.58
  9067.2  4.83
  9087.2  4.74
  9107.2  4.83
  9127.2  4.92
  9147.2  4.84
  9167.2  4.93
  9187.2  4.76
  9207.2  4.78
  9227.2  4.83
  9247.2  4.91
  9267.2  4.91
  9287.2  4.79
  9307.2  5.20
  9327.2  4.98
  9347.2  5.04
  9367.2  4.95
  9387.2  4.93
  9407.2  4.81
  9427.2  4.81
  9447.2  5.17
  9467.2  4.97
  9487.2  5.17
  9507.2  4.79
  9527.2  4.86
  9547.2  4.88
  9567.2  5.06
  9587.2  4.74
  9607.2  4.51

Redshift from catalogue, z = 0.14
